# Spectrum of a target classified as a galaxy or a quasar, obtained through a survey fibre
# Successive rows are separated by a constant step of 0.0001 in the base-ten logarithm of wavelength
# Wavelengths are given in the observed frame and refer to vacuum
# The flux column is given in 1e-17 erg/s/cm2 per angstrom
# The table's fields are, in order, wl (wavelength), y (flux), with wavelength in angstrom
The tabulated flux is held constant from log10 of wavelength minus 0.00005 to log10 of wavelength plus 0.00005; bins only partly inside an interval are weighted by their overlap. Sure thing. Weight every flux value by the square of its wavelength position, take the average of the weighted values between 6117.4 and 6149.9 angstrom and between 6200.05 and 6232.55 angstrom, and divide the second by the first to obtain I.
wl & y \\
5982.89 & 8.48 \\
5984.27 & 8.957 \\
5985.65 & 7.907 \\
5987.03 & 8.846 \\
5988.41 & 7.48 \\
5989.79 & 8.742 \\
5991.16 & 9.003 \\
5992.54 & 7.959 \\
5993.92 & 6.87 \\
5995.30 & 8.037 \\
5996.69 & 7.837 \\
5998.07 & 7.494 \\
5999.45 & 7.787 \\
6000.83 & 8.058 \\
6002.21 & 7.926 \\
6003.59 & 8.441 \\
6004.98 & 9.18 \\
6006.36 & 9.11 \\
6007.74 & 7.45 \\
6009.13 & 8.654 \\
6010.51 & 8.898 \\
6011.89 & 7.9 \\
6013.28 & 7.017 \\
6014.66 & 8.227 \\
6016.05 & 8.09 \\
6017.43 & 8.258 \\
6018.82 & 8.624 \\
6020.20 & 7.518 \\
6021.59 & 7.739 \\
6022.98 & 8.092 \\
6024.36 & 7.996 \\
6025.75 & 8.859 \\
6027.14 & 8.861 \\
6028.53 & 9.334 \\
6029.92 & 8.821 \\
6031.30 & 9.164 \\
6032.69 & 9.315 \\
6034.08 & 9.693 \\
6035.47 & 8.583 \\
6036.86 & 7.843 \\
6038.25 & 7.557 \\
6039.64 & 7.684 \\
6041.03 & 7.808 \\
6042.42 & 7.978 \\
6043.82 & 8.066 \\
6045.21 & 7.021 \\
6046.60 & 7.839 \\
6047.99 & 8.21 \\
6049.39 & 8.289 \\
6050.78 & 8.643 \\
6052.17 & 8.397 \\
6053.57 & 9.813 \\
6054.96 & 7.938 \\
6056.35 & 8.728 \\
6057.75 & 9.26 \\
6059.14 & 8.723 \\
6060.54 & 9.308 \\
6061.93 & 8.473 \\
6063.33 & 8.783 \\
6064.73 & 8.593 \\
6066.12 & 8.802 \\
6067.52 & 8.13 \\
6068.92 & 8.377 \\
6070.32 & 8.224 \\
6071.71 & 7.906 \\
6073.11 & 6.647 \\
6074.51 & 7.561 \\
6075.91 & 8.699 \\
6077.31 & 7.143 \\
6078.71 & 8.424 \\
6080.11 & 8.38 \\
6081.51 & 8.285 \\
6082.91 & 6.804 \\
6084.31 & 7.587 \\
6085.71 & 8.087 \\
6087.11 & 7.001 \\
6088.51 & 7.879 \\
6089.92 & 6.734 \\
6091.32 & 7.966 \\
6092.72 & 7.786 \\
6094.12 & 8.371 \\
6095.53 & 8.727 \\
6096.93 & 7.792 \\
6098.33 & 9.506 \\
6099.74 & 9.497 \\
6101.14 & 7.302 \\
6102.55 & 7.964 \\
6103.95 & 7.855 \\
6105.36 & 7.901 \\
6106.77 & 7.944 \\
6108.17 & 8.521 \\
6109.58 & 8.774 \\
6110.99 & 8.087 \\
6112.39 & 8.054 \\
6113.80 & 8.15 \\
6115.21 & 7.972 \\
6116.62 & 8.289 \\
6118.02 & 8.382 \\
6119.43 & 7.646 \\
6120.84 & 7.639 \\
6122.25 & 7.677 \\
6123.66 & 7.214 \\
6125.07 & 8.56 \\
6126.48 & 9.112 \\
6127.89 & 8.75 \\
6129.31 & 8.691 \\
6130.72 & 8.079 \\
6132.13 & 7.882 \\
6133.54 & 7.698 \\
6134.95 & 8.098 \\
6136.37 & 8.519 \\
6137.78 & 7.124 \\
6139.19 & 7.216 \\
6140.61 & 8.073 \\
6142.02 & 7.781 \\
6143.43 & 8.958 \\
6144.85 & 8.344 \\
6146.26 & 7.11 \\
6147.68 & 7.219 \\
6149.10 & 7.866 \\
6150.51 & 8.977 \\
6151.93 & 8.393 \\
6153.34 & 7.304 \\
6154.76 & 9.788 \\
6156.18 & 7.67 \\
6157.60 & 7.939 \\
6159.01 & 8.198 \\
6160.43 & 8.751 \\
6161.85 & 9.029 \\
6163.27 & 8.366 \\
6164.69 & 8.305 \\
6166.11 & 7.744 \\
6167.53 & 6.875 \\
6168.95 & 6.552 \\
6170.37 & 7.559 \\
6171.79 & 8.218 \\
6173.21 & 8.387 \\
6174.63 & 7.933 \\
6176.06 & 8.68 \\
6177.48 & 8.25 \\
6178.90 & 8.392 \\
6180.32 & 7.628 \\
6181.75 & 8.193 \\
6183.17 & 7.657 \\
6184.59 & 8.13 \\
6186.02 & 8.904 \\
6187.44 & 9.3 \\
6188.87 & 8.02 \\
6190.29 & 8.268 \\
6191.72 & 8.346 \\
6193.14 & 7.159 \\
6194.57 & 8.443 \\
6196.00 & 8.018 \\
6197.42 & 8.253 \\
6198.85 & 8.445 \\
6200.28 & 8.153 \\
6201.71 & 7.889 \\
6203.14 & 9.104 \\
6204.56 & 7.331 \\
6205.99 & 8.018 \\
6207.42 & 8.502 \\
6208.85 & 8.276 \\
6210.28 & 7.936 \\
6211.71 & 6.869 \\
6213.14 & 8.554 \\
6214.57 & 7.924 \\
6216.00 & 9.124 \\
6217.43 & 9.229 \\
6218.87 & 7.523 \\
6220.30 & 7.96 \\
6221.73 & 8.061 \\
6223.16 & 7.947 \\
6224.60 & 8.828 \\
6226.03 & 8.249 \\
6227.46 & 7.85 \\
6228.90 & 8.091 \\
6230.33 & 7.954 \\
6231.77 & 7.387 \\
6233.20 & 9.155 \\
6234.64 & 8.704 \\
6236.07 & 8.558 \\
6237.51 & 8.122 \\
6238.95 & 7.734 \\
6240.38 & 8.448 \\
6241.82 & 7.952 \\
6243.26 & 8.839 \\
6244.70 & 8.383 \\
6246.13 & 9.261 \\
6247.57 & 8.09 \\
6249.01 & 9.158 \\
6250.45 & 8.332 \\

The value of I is 1.04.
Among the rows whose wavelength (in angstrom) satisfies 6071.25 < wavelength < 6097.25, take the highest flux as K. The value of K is 8.727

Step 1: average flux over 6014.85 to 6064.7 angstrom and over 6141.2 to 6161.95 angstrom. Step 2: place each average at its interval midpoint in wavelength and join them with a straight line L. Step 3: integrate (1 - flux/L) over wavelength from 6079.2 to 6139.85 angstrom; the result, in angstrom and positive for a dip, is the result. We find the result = 1.8 angstrom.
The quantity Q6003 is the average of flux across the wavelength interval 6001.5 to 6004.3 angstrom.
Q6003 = 8.18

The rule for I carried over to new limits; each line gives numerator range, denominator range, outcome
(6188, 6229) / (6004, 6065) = 1.03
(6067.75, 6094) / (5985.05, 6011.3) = 0.97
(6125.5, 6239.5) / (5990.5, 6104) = 1.04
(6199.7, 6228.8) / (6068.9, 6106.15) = 1.07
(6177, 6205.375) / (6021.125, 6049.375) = 1.04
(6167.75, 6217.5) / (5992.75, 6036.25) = 1.04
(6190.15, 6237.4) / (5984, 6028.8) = 1.07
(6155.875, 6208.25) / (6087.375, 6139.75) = 1.03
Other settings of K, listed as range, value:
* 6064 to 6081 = 8.802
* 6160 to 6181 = 9.029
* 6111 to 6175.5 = 9.788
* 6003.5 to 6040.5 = 9.693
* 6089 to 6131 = 9.506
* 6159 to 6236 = 9.3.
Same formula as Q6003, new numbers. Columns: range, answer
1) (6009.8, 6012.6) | 8.4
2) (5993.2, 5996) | 7.43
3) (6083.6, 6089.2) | 7.64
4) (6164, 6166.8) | 8.02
